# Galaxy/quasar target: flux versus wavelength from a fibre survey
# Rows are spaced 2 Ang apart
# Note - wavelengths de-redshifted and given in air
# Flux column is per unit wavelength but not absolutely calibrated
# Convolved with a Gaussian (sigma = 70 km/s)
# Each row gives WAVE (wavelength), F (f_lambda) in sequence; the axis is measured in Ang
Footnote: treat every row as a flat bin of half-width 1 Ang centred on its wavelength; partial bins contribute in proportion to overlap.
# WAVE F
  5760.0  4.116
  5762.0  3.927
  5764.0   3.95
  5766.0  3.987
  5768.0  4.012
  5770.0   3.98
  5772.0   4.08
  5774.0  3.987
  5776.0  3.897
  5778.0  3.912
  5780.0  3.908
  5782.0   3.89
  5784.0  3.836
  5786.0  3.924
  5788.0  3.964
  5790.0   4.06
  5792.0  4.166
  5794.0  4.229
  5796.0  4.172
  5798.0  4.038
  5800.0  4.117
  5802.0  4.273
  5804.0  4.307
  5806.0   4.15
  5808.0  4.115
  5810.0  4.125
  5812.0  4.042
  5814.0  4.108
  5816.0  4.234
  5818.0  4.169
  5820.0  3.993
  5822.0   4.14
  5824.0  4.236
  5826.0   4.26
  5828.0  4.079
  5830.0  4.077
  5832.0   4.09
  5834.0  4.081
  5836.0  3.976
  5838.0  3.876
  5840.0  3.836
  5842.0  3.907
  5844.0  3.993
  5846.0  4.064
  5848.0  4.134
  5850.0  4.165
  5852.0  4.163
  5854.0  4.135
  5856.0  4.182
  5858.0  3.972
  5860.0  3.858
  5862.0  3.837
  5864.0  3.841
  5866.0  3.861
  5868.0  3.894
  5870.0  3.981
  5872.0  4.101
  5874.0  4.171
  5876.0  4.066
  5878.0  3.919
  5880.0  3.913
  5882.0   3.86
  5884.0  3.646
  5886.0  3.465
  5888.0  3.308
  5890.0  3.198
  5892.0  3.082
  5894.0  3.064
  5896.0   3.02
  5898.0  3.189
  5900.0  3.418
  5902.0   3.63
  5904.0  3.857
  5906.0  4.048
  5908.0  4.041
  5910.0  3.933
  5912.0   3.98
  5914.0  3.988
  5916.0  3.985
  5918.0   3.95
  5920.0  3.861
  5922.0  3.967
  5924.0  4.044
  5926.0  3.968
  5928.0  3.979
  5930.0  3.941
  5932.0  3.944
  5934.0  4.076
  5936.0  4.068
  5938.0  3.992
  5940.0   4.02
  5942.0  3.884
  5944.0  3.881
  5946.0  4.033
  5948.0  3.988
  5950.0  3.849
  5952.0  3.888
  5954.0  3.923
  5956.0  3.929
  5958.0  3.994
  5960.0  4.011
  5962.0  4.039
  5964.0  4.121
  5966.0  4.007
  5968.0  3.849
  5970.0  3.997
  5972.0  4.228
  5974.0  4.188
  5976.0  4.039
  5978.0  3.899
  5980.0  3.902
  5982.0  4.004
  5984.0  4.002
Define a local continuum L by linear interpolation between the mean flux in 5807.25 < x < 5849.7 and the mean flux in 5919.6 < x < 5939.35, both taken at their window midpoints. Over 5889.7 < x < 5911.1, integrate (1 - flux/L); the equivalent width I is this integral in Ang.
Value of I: 2.7 Ang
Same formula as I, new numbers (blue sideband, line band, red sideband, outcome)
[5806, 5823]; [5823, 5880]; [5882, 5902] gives -4.5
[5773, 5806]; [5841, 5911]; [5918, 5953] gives 3.5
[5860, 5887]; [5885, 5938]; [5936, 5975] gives 2.7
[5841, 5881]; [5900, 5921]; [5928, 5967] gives 0.5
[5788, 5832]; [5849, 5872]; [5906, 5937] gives 0.4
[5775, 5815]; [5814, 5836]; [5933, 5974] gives -0.4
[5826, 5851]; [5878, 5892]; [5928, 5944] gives 1.6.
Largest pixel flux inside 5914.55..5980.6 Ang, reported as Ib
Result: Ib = 4.228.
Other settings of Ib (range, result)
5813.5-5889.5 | 4.26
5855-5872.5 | 4.182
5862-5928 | 4.171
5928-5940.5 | 4.076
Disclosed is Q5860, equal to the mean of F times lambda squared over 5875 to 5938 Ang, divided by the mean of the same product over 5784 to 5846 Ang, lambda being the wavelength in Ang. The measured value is 0.9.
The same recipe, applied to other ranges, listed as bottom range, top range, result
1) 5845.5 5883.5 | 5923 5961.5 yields 1.02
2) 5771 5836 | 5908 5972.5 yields 1.02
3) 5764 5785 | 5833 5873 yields 1.04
